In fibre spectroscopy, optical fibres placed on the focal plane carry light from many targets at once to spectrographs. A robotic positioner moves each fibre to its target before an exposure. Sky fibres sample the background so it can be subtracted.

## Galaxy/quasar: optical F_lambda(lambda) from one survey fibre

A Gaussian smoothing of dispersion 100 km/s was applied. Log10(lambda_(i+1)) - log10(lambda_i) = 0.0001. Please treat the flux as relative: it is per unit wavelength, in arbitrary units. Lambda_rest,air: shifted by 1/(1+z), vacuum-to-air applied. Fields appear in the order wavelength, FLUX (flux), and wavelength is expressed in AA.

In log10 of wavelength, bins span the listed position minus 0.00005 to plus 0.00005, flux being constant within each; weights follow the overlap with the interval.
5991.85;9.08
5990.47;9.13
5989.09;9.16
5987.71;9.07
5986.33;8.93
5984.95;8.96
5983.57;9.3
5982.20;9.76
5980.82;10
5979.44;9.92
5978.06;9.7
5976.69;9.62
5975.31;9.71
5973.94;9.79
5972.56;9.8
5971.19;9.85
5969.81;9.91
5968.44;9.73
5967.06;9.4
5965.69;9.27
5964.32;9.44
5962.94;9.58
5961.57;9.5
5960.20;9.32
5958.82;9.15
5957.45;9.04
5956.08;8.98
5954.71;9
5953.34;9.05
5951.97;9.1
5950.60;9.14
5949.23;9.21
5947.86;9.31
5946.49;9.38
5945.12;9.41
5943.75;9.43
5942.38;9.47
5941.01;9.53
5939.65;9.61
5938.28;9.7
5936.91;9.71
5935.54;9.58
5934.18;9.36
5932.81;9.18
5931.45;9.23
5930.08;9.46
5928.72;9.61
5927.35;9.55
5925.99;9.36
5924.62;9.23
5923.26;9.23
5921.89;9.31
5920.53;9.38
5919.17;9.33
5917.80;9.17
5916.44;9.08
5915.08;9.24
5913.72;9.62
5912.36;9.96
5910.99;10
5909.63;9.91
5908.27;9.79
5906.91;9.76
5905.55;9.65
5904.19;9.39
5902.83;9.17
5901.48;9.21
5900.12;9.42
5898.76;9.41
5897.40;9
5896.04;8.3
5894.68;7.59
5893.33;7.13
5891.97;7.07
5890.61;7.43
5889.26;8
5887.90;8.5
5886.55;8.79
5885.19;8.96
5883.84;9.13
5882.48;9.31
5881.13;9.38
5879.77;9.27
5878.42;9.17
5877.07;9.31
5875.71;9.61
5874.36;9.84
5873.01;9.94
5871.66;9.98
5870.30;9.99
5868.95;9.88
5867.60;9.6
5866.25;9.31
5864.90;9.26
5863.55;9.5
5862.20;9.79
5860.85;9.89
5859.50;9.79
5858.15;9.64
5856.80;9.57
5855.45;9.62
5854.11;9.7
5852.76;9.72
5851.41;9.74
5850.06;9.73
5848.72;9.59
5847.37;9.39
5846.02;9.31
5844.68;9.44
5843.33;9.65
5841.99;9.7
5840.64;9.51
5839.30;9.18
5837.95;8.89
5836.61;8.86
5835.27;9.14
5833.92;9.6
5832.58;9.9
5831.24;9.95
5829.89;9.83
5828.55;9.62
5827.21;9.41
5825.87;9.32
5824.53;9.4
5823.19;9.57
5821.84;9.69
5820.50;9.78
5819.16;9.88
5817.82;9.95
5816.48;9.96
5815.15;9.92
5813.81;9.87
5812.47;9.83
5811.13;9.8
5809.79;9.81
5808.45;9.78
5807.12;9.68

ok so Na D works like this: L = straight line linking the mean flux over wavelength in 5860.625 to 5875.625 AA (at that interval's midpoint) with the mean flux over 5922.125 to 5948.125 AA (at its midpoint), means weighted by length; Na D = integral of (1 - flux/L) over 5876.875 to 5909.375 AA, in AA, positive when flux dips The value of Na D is 2.6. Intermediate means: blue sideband 9.72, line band 8.85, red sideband 9.44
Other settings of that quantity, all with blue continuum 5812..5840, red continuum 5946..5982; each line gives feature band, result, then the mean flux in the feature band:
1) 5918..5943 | 0.2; 9.43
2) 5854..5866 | -0.1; 9.63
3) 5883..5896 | 2.0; 8.09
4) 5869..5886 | 0.1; 9.5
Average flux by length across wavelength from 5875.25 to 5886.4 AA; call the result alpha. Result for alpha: 9.23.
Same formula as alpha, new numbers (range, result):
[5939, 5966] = 9.3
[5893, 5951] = 9.33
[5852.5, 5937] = 9.29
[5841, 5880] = 9.62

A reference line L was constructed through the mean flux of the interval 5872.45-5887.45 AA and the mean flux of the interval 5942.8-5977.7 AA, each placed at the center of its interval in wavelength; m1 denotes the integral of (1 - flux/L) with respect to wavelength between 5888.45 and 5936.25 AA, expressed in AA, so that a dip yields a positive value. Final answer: 1.2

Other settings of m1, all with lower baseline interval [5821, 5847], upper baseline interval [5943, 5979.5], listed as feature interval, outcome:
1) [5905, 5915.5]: -0.3 AA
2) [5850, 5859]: -0.2 AA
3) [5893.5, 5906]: 0.7 AA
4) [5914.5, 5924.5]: 0.2 AA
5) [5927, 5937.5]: 0.0 AA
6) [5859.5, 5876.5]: -0.5 AA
